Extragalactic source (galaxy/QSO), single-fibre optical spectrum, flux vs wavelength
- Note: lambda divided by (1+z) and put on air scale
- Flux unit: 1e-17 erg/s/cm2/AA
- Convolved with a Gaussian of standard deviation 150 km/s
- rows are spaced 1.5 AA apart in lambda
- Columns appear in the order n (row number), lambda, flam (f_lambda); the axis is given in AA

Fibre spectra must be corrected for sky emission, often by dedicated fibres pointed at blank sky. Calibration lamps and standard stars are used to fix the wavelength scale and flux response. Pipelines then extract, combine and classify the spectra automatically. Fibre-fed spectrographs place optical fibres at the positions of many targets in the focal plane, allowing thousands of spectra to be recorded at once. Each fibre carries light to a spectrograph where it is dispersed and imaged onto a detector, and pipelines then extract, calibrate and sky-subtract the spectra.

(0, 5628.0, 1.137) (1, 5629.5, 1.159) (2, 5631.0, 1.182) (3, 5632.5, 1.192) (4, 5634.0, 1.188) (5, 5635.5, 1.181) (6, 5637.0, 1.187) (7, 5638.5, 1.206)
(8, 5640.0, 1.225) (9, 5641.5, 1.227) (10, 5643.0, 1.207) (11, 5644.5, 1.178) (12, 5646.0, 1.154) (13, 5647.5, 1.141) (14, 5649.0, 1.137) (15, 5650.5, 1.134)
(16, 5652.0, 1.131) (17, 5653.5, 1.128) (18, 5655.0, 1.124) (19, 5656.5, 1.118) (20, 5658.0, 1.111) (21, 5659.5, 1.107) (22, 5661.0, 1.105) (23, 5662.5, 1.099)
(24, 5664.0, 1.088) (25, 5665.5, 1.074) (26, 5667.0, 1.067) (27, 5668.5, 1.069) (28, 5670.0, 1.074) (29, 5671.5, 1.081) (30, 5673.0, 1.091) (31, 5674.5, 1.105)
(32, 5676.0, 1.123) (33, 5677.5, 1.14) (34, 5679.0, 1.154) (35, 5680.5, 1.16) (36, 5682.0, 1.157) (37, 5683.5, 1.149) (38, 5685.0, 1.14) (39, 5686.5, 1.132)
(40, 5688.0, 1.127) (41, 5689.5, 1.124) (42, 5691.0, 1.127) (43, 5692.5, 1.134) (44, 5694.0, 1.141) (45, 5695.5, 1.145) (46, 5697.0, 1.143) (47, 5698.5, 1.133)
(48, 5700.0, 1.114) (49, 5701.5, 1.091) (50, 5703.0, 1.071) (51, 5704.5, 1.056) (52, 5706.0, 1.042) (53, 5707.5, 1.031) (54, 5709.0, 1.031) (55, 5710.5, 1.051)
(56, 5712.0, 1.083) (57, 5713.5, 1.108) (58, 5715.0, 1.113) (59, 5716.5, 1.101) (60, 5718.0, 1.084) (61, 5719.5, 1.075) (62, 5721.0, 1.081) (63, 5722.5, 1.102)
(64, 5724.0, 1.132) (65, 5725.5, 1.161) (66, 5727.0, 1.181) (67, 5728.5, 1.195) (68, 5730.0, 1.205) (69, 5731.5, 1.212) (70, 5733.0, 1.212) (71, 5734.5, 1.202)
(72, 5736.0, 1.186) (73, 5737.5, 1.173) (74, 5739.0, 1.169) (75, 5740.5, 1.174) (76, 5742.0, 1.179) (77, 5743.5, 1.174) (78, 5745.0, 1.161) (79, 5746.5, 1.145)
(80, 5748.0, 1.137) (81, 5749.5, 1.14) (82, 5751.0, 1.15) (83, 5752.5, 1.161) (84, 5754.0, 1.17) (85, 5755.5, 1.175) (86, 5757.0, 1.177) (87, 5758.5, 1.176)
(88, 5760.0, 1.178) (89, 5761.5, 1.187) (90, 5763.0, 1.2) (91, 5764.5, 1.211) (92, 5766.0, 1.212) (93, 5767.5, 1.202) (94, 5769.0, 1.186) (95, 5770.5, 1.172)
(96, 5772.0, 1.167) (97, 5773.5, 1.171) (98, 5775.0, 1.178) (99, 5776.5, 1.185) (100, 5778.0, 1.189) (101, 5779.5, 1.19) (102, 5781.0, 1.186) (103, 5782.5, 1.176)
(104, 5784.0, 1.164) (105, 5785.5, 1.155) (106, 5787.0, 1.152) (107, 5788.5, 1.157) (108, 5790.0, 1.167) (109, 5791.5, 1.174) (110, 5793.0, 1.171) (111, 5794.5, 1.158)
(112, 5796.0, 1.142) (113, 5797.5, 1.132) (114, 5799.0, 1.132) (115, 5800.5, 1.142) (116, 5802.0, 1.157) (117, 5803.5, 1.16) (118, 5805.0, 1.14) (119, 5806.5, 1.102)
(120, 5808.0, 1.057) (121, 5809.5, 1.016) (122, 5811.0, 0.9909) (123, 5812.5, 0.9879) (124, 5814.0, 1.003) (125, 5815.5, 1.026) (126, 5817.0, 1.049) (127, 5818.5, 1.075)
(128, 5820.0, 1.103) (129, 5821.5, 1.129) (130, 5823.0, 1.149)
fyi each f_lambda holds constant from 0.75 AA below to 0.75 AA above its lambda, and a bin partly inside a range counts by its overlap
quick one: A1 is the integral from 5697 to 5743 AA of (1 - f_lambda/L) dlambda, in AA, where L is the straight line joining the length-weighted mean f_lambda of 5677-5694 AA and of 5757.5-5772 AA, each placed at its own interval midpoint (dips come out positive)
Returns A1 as 1.5 AA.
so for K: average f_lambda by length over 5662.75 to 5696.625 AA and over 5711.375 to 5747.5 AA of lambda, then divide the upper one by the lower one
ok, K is 1.0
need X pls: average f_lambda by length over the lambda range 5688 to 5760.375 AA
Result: 1.14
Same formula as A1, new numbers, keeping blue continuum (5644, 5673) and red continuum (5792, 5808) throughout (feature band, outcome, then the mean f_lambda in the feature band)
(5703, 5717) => 0.7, 1.07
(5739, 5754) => -0.4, 1.16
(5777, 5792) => -0.5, 1.17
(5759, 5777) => -0.9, 1.19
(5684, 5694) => -0.1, 1.13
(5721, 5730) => -0.2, 1.15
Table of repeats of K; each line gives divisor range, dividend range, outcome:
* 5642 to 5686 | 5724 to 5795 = 1.05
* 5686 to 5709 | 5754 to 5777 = 1.07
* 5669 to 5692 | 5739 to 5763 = 1.04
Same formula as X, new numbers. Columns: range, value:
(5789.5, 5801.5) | 1.15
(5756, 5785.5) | 1.18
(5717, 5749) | 1.16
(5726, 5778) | 1.18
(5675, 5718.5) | 1.11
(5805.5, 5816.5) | 1.03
